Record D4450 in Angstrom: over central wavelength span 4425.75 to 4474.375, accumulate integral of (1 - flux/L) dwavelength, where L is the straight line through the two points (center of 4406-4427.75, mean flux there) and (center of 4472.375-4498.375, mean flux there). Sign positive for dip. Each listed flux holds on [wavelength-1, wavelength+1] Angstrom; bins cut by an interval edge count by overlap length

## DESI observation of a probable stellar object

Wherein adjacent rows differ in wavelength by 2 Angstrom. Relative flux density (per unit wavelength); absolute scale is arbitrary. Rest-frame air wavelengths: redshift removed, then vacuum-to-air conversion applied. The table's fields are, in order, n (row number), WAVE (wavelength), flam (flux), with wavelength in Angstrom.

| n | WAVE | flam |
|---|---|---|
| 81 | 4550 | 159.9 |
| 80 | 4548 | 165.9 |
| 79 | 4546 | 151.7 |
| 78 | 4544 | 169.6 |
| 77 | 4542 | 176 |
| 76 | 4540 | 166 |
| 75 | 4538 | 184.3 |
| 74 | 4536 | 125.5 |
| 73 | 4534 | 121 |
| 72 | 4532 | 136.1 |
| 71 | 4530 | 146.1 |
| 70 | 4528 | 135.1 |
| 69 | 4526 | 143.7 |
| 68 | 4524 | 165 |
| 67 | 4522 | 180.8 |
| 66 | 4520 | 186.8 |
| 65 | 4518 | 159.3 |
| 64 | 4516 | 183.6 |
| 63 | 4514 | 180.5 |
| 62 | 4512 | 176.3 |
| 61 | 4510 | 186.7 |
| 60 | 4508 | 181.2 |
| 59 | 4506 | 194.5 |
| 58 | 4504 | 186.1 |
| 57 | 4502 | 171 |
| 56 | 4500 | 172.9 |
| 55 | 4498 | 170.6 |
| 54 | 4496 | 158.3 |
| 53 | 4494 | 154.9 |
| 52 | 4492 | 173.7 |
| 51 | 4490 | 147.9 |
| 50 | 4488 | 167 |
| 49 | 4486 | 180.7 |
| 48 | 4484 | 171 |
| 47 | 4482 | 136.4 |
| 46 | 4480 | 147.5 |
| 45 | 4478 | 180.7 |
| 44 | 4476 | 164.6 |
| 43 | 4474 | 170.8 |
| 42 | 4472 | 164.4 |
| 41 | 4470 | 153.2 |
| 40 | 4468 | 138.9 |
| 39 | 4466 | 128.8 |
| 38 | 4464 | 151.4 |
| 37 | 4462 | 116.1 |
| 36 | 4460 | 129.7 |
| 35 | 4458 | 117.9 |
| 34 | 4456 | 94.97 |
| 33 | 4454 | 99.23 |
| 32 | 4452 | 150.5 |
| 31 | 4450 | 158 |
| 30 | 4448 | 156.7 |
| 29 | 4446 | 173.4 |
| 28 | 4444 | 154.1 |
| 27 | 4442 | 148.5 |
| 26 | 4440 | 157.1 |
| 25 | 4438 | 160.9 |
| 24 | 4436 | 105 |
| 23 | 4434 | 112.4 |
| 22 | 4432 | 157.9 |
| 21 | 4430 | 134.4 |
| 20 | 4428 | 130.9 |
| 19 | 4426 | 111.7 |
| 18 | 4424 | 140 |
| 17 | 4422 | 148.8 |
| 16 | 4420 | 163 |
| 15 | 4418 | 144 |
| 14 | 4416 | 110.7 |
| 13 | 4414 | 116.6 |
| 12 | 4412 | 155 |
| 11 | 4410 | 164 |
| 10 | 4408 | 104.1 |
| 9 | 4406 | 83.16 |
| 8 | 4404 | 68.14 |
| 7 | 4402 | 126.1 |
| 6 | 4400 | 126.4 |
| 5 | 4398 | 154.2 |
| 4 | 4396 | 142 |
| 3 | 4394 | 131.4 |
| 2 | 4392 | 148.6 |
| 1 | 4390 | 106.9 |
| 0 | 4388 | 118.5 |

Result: 2.8 Angstrom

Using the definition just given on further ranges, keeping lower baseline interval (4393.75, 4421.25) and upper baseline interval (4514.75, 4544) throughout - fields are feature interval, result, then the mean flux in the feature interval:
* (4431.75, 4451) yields -1.6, 148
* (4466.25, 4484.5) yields -1.5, 157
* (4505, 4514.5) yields -1.9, 184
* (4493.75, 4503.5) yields -1.1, 167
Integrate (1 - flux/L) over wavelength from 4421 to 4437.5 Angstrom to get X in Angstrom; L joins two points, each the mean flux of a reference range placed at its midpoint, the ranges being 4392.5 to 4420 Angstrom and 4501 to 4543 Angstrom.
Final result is 0.4 Angstrom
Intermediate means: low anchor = 127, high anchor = 166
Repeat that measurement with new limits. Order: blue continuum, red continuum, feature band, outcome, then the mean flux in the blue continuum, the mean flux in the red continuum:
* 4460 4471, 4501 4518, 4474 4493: -1.09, 137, 181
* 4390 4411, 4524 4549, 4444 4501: -4.93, 124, 152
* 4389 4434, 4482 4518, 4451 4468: 3.18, 130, 172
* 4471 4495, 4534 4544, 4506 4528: -1.71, 163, 159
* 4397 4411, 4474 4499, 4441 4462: 0.91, 118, 163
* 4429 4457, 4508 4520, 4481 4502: 0.33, 140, 178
